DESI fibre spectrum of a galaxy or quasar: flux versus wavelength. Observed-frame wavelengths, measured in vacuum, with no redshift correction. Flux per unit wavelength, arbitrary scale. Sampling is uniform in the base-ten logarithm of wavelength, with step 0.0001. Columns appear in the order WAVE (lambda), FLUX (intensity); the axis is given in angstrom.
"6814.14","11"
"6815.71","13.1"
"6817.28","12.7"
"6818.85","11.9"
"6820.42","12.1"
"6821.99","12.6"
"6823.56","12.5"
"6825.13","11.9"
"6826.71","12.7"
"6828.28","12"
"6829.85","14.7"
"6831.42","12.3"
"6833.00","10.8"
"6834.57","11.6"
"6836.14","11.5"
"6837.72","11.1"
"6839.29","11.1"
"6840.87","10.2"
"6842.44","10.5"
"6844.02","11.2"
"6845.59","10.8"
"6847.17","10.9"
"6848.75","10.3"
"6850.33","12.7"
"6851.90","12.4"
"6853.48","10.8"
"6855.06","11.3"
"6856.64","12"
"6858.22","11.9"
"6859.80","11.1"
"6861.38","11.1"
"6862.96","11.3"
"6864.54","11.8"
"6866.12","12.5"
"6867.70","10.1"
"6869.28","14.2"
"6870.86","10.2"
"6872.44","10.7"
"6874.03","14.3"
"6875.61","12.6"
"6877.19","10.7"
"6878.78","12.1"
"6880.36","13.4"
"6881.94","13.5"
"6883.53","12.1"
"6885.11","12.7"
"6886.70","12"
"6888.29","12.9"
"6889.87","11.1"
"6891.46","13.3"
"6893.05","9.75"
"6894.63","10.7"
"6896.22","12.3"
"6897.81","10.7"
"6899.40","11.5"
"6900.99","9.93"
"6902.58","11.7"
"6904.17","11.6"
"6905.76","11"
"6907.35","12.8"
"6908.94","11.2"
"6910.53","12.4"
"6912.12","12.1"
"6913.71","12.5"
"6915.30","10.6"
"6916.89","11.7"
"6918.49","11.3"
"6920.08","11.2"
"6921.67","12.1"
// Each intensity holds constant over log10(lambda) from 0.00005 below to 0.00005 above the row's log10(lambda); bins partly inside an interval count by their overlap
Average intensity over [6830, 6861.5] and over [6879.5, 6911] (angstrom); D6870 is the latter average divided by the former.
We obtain 1.0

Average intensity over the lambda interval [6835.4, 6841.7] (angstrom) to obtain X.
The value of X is 11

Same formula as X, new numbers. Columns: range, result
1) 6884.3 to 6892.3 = 12.4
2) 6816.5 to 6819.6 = 12.3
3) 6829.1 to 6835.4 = 12.3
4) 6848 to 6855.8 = 11.5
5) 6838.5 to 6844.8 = 10.8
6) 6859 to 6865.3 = 11.3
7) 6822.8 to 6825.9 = 12.2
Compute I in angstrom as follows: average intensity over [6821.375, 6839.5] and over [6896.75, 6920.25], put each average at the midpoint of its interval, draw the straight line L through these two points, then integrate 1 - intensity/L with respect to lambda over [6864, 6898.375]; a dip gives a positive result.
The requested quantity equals -0.8 angstrom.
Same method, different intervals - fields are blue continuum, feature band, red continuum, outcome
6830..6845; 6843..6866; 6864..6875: 0.48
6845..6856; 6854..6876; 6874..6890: 0.16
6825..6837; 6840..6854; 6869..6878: 1.18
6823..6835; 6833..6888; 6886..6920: 1.50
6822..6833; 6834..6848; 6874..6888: 1.74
